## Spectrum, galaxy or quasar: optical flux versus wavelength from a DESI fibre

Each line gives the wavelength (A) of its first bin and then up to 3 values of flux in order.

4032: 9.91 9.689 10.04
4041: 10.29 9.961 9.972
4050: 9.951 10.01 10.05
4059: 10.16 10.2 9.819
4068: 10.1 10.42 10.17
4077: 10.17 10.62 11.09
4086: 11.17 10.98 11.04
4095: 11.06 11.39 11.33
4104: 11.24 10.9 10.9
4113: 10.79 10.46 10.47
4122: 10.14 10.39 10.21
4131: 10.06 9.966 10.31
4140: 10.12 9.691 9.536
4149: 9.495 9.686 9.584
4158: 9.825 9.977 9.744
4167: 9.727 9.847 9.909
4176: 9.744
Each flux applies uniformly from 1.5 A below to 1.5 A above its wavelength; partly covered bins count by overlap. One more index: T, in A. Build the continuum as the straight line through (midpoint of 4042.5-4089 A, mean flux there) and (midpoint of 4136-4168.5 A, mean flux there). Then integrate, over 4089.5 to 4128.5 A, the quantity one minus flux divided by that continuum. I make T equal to -3.0 A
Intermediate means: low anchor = 10.3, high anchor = 9.78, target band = 10.8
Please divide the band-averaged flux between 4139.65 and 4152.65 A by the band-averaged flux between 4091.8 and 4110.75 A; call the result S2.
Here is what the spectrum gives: 0.87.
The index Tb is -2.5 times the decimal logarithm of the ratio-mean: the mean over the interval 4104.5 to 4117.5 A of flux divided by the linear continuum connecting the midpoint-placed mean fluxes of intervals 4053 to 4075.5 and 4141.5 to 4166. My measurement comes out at -0.09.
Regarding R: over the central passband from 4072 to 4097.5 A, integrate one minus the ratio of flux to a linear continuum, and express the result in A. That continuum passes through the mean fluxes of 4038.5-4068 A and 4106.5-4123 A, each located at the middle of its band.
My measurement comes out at -1.15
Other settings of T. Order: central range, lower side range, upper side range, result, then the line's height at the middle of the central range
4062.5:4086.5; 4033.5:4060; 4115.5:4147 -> -0.9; 10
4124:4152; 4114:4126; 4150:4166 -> 0.4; 10.1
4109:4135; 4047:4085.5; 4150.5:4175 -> -1.0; 9.98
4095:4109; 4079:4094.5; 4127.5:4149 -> -0.7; 10.7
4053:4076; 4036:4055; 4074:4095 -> 0.6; 10.4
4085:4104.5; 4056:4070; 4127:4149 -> -2.2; 10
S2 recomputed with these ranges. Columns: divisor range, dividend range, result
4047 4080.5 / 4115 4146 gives 1.00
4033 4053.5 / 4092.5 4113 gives 1.11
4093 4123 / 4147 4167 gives 0.89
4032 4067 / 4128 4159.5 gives 0.98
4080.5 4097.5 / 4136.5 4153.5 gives 0.88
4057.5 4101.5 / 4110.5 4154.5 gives 0.95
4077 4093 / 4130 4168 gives 0.90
